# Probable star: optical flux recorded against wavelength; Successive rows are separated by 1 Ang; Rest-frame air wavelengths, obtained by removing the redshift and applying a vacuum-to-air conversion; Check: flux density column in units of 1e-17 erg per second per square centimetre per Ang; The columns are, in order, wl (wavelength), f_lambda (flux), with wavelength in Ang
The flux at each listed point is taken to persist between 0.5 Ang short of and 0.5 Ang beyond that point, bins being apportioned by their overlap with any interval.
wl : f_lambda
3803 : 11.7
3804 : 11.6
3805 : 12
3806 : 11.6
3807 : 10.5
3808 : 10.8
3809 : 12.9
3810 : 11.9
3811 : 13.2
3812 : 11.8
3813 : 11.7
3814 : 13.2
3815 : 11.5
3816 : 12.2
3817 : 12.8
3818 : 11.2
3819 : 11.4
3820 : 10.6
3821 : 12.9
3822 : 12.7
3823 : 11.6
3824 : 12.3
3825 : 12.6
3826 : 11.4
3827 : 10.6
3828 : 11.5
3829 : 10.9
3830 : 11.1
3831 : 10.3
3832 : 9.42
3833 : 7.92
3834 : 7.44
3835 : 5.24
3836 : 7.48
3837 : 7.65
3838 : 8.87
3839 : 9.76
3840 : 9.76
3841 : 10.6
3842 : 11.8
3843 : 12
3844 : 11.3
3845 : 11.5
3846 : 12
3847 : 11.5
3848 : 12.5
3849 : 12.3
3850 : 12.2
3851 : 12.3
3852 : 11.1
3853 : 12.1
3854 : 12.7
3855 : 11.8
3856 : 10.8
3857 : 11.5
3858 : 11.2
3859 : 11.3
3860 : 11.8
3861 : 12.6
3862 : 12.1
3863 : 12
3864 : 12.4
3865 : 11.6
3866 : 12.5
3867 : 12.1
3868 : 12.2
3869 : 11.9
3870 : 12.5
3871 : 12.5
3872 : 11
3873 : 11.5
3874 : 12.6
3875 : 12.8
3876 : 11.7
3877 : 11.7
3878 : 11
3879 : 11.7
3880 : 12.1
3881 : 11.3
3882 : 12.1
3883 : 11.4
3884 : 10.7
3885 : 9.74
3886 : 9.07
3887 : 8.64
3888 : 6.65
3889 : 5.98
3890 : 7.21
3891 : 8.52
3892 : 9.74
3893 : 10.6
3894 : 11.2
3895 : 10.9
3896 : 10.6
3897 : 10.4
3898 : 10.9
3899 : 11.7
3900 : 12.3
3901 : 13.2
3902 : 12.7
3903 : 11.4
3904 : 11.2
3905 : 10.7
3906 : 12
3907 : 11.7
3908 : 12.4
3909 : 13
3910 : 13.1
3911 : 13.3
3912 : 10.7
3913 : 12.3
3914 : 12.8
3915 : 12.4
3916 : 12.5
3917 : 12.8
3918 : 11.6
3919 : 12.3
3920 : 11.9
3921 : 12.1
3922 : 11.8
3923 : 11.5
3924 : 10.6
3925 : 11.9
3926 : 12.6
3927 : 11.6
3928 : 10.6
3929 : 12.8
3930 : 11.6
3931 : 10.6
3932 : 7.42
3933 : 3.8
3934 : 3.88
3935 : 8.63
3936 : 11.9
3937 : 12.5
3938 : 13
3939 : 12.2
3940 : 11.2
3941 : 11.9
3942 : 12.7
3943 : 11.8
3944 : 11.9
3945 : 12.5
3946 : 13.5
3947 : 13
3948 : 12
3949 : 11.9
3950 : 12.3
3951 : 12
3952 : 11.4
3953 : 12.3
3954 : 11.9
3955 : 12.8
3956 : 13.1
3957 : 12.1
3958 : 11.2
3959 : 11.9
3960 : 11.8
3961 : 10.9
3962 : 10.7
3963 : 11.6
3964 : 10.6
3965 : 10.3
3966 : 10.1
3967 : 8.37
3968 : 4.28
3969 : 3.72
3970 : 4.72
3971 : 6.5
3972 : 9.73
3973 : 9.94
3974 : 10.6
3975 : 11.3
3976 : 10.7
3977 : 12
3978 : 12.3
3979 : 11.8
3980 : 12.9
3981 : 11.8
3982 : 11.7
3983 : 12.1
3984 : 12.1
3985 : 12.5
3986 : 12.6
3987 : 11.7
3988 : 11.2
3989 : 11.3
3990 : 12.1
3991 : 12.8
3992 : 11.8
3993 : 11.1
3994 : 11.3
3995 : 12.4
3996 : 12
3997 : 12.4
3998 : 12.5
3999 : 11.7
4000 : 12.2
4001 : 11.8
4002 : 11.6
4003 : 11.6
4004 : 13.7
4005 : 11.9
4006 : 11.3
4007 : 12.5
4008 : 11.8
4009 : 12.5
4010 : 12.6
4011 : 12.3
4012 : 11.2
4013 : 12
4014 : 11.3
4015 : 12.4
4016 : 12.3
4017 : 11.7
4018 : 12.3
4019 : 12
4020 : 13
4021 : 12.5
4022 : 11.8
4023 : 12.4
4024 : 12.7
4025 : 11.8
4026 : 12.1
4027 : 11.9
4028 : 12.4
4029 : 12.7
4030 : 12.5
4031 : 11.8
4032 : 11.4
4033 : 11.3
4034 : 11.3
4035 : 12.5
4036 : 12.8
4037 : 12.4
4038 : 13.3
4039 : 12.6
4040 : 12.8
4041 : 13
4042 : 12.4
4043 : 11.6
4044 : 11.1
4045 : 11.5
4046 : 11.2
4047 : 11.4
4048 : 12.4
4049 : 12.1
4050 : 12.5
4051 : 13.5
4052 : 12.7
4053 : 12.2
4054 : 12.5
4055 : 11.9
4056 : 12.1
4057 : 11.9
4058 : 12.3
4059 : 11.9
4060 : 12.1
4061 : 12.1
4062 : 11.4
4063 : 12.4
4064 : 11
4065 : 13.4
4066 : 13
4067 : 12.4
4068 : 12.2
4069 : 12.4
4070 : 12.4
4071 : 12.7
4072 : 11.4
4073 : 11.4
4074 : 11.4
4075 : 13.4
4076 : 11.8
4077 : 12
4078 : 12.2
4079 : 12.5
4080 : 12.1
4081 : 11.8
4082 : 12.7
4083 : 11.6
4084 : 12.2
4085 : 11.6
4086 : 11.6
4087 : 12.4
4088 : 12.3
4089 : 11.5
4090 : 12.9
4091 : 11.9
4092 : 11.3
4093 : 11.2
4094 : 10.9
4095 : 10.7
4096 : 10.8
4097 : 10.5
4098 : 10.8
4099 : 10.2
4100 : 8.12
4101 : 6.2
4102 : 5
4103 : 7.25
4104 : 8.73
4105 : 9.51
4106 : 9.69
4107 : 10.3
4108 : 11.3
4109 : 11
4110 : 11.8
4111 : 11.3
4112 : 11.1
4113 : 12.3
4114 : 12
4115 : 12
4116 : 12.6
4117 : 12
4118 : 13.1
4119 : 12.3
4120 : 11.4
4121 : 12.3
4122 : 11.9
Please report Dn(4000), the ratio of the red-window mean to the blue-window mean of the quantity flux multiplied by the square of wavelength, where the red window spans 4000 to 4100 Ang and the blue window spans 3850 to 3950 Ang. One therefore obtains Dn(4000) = 1.14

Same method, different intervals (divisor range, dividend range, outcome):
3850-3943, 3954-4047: 1.08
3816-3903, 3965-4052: 1.14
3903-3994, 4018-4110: 1.10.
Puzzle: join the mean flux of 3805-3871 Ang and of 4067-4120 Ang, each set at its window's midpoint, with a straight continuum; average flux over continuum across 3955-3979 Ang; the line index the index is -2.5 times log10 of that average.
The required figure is 0.13 mag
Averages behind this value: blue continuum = 11.3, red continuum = 11.3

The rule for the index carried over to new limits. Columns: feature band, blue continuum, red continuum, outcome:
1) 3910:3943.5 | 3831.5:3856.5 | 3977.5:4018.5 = 0.003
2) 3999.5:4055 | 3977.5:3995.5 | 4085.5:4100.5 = -0.047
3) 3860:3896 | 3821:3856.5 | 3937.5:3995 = -0.005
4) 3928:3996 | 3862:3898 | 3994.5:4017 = 0.066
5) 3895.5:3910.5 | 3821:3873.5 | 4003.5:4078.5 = -0.034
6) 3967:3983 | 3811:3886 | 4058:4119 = 0.178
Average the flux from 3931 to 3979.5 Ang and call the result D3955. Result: 10.6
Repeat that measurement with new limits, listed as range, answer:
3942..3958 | 12.3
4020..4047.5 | 12.1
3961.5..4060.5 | 11.6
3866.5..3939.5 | 11.1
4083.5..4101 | 11.1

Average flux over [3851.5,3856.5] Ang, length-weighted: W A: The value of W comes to 11.7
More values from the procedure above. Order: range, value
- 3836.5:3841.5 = 9.33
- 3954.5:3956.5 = 12.9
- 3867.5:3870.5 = 12.2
